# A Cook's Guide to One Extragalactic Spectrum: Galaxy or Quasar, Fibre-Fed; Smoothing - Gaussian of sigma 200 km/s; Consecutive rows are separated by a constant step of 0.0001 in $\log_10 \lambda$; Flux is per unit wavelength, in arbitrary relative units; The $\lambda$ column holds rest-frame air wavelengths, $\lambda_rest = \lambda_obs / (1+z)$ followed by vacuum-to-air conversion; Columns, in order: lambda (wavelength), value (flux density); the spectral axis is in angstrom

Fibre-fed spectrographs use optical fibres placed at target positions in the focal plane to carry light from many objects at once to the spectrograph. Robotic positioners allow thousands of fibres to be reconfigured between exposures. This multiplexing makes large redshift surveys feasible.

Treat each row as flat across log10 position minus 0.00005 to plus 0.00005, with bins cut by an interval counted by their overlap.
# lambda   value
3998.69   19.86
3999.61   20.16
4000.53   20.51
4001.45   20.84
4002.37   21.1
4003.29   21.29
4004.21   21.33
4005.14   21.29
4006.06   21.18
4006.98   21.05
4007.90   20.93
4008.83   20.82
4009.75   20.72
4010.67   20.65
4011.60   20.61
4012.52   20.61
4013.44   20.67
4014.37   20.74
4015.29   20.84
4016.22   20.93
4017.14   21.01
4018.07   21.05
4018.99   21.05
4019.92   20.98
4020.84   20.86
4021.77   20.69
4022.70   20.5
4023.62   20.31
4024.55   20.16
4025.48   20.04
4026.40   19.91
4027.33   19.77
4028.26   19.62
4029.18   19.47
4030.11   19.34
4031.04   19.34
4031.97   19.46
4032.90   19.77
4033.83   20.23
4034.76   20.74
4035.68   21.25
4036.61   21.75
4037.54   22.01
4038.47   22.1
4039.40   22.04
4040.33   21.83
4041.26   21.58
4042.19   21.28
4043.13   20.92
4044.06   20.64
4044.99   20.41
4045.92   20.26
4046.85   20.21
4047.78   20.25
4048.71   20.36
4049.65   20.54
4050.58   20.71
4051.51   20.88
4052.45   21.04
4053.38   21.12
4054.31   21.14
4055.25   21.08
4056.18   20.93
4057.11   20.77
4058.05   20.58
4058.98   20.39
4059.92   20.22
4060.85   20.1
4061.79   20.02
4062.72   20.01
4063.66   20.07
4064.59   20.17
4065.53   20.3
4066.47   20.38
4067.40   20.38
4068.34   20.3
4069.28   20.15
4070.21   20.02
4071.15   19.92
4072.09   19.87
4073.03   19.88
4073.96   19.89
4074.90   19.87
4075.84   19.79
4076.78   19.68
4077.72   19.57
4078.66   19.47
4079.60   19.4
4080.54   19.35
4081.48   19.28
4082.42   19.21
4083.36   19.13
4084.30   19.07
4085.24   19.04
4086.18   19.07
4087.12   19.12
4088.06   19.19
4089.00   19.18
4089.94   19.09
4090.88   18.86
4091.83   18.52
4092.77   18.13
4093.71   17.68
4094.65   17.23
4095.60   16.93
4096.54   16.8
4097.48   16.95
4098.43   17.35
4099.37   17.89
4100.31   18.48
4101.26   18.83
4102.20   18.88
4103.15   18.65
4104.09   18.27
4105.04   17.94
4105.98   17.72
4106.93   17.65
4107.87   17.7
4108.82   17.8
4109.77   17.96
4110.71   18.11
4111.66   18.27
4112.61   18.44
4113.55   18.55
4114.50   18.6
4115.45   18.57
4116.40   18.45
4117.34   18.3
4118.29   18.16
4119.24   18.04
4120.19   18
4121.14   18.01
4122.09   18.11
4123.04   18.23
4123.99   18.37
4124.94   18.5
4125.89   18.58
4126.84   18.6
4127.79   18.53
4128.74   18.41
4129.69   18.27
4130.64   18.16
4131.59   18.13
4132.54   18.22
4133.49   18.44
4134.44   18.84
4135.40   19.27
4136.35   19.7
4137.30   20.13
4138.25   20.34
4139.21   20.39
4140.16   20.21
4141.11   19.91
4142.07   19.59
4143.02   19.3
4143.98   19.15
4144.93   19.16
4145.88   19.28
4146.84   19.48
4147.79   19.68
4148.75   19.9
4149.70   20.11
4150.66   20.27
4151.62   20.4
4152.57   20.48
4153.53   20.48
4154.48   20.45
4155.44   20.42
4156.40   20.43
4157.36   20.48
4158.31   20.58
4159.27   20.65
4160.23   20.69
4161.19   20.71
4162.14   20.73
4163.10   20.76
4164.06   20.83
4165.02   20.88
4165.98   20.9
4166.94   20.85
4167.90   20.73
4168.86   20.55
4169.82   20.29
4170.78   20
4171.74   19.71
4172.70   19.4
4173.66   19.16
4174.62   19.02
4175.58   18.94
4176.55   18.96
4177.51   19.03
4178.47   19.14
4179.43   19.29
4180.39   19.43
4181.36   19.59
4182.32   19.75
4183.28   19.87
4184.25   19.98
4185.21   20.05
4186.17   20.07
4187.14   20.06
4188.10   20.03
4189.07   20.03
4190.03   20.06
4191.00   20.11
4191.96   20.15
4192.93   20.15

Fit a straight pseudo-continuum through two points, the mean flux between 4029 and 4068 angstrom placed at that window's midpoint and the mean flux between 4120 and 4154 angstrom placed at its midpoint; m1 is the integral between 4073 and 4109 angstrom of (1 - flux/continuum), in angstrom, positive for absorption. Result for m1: 2.4 angstrom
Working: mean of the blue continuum 20.6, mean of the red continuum 19.2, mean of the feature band 18.6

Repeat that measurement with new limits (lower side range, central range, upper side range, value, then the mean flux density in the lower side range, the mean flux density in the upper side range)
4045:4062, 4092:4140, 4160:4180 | 4.6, 20.6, 20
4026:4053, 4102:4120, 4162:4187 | 1.8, 20.6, 19.9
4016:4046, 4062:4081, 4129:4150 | 0.2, 20.6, 19.3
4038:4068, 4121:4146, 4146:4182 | 1.6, 20.7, 20.1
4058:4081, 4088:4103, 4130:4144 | 1.2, 20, 19.3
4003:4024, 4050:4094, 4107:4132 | -0.9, 20.9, 18.3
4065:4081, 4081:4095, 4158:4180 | 0.8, 19.9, 20.1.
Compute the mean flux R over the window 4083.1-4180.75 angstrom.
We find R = 19.1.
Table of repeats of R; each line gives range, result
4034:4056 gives 21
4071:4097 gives 19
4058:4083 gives 19.9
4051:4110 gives 19.3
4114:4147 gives 18.8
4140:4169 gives 20.3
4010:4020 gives 20.8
